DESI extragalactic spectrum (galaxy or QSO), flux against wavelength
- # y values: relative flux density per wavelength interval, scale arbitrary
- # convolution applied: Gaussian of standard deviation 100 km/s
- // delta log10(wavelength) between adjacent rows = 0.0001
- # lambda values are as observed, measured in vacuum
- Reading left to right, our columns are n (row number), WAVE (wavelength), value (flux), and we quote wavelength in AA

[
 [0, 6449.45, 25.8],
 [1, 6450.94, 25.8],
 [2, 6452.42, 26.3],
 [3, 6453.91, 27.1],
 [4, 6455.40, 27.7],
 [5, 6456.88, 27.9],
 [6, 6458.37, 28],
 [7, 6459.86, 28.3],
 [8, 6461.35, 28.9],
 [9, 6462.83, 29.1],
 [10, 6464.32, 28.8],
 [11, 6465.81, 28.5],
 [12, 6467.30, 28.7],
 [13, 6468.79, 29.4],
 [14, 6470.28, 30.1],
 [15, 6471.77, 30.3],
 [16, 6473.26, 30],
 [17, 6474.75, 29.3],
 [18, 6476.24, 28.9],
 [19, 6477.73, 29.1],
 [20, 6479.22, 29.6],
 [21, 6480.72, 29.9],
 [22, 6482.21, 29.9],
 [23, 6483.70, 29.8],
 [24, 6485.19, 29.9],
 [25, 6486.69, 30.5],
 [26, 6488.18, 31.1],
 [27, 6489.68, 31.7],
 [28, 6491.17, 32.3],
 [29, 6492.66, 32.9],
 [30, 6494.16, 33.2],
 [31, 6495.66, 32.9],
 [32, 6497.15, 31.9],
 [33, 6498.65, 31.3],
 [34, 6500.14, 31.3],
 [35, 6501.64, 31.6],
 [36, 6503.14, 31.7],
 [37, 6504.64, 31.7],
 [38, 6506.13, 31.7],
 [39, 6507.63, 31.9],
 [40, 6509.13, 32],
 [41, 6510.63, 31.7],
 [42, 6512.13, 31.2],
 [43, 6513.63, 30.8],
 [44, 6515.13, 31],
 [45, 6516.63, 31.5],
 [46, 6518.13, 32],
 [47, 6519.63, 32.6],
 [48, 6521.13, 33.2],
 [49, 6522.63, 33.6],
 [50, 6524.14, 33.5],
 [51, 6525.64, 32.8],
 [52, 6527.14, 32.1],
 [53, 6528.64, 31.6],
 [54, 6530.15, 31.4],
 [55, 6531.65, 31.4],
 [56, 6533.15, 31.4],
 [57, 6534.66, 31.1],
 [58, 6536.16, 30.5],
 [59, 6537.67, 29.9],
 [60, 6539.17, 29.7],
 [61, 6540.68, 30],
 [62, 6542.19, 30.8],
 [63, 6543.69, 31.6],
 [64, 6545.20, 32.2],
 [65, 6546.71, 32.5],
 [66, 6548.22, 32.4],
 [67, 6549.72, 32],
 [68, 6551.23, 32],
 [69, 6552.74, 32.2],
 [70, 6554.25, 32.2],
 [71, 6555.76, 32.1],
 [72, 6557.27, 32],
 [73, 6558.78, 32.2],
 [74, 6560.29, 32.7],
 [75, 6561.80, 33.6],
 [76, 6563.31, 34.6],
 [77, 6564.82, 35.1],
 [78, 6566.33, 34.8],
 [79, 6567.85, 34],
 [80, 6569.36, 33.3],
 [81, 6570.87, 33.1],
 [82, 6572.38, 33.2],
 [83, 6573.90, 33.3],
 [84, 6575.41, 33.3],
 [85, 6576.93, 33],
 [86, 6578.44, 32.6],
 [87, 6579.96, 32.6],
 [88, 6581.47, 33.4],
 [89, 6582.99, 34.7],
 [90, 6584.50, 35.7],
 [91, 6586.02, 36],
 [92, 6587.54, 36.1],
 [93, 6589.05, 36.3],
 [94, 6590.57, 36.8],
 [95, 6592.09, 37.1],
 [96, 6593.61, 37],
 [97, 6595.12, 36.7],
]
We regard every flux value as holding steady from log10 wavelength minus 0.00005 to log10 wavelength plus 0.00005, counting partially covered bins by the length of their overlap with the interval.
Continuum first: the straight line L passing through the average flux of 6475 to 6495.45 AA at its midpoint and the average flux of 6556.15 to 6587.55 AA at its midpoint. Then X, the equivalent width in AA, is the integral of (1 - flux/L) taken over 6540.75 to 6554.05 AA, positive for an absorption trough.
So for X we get 0.4 AA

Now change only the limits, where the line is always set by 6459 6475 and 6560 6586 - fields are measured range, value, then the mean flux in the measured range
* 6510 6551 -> 0.37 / 31.7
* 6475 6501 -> -0.69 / 30.9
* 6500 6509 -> -0.25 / 31.7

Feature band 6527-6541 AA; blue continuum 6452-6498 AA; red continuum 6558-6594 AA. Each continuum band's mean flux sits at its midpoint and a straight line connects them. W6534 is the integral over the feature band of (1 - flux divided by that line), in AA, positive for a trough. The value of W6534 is 0.7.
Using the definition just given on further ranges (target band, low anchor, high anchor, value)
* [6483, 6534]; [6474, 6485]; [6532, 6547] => -2.7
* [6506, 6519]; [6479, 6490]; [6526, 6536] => -0.2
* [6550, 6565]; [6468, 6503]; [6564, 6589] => 0.3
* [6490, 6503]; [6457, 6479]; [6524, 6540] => -0.9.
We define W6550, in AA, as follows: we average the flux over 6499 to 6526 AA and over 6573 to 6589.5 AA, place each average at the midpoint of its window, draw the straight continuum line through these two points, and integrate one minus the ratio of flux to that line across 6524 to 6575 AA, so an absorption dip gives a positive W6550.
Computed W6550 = 1.4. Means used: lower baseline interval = 32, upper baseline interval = 34.2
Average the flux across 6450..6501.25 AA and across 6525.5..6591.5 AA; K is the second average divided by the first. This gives 1.1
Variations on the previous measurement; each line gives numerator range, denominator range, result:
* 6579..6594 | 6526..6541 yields 1.14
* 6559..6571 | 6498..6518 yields 1.07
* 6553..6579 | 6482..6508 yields 1.05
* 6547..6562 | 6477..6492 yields 1.06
